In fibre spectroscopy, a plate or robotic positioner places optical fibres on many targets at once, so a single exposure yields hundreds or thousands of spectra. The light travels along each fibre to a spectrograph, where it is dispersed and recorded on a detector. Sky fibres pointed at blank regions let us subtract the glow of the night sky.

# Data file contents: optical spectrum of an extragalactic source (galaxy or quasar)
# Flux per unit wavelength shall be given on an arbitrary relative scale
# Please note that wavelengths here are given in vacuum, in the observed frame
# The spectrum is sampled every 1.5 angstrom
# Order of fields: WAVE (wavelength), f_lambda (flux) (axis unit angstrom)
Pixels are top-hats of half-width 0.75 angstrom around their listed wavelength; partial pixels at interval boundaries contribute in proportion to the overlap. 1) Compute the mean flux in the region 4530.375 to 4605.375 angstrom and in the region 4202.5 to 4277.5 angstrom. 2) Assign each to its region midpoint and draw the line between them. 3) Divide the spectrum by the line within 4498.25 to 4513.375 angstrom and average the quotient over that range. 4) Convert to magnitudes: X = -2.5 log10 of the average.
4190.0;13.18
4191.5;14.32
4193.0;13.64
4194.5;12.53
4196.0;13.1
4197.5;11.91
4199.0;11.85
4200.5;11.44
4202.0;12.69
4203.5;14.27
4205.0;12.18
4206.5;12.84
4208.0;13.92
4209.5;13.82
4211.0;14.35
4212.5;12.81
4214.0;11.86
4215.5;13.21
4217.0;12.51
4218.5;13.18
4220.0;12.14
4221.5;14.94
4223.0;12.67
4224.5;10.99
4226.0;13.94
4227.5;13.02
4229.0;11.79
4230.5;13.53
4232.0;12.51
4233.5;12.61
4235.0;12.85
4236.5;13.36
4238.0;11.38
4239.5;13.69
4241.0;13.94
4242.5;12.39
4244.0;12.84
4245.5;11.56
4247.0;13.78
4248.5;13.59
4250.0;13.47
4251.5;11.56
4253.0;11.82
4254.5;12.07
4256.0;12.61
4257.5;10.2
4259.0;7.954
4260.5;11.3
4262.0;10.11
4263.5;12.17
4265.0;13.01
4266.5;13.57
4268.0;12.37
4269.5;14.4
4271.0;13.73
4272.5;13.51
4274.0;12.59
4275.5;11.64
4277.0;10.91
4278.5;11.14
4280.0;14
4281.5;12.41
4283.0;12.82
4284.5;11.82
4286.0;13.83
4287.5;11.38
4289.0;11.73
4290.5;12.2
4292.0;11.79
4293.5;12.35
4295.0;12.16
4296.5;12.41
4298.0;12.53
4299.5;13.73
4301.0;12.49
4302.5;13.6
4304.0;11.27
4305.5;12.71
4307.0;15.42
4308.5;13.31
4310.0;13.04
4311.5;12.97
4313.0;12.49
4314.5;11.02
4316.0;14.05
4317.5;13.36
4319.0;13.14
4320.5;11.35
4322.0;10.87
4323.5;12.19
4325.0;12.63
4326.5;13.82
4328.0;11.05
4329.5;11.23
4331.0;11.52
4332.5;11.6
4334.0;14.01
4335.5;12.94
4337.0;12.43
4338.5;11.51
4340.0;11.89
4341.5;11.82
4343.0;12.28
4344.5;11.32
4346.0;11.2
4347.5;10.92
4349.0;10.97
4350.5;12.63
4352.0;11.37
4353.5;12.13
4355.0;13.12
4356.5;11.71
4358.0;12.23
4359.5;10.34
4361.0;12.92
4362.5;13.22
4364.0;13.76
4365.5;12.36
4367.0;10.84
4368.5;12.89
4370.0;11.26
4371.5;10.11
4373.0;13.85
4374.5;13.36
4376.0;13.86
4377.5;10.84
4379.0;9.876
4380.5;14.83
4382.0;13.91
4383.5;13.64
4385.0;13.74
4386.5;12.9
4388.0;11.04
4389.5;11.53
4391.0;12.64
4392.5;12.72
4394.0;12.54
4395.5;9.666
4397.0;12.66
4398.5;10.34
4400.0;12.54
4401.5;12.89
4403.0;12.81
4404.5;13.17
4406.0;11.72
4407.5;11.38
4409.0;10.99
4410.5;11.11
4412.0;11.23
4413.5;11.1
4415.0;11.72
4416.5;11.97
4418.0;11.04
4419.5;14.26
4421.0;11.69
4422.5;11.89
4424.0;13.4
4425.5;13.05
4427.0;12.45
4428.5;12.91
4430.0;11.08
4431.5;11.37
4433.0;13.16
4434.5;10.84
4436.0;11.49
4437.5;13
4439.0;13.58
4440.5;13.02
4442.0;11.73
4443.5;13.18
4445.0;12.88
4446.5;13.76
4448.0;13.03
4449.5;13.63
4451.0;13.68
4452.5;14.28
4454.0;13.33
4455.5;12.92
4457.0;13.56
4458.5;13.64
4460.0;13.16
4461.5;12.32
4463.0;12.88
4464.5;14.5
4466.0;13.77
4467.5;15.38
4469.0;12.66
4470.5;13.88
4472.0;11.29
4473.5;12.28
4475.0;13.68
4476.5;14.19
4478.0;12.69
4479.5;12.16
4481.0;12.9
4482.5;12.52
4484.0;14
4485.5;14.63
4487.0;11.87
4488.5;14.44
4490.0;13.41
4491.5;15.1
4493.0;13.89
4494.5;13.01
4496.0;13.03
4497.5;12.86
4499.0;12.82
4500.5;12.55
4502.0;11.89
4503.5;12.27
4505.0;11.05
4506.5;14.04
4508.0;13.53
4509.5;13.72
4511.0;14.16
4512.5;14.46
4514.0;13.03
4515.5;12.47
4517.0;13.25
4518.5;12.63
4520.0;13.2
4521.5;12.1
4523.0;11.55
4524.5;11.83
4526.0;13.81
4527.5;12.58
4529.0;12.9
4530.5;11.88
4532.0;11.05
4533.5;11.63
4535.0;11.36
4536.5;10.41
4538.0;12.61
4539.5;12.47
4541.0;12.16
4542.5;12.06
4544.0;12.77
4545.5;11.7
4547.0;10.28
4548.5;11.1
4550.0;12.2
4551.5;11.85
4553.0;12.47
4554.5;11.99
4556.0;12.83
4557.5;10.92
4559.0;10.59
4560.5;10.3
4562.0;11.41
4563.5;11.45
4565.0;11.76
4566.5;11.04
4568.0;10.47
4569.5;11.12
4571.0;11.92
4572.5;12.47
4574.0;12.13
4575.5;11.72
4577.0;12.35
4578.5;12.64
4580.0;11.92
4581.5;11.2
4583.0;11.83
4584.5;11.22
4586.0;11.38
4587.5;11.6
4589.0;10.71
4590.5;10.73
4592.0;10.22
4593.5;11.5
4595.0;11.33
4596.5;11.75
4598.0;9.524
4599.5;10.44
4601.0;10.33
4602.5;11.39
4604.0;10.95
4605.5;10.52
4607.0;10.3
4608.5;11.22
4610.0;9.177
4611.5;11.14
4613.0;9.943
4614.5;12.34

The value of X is -0.12 mag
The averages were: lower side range 12.6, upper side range 11.5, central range 13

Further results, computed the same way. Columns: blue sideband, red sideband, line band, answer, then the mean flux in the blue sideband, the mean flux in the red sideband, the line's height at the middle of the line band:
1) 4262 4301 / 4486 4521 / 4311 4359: 0.050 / 12.5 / 13.2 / 12.7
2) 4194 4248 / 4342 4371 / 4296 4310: -0.065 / 12.8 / 12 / 12.3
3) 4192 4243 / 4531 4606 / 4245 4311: 0.019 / 12.9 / 11.4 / 12.6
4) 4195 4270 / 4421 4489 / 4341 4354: 0.106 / 12.6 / 13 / 12.8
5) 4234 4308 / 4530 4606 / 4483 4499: -0.160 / 12.5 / 11.4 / 11.7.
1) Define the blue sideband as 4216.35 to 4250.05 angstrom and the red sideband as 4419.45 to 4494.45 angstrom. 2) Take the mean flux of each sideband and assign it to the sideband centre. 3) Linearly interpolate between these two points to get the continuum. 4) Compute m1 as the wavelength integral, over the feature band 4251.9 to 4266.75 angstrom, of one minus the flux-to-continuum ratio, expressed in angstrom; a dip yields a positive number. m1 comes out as 1.7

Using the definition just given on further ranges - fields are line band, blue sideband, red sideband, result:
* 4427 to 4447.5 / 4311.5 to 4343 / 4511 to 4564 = -0.5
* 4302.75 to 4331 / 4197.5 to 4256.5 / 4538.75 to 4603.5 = -0.2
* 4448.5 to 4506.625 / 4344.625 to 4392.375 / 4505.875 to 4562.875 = -4.7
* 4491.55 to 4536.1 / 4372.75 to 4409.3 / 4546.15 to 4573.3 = -3.9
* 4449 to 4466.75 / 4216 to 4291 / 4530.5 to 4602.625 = -2.5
